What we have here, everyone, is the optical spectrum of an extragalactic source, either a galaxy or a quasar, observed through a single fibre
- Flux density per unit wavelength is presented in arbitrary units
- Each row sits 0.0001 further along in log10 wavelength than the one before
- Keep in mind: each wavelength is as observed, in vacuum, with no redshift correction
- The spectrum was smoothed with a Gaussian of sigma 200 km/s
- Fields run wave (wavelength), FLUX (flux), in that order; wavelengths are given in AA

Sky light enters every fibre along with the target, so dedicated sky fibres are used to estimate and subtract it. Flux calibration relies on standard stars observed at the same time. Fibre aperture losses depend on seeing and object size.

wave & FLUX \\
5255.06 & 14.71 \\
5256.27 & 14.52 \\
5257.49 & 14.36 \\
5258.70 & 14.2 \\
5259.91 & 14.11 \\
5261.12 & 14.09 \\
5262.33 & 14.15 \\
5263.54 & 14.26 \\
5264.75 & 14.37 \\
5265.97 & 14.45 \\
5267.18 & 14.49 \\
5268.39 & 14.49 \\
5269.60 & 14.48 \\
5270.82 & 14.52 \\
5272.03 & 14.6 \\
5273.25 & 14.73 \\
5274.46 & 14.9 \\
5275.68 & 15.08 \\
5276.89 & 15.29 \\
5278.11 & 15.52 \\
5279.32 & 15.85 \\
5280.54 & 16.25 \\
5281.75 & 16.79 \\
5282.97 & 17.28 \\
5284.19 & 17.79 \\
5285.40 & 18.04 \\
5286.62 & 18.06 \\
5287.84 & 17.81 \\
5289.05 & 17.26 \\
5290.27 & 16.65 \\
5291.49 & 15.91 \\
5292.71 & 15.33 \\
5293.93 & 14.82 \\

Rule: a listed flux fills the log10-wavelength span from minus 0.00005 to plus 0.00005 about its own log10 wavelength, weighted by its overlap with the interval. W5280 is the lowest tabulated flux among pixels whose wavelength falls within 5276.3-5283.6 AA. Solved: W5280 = 15.29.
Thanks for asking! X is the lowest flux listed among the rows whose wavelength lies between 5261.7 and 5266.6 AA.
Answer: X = 14.15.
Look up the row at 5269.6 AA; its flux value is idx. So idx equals 14.48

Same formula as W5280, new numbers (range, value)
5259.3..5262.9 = 14.09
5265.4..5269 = 14.45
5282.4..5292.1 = 15.91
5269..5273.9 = 14.48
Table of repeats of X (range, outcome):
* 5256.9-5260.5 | 14.11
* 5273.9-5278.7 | 14.9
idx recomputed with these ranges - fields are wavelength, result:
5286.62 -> 18.06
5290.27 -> 16.65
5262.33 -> 14.15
